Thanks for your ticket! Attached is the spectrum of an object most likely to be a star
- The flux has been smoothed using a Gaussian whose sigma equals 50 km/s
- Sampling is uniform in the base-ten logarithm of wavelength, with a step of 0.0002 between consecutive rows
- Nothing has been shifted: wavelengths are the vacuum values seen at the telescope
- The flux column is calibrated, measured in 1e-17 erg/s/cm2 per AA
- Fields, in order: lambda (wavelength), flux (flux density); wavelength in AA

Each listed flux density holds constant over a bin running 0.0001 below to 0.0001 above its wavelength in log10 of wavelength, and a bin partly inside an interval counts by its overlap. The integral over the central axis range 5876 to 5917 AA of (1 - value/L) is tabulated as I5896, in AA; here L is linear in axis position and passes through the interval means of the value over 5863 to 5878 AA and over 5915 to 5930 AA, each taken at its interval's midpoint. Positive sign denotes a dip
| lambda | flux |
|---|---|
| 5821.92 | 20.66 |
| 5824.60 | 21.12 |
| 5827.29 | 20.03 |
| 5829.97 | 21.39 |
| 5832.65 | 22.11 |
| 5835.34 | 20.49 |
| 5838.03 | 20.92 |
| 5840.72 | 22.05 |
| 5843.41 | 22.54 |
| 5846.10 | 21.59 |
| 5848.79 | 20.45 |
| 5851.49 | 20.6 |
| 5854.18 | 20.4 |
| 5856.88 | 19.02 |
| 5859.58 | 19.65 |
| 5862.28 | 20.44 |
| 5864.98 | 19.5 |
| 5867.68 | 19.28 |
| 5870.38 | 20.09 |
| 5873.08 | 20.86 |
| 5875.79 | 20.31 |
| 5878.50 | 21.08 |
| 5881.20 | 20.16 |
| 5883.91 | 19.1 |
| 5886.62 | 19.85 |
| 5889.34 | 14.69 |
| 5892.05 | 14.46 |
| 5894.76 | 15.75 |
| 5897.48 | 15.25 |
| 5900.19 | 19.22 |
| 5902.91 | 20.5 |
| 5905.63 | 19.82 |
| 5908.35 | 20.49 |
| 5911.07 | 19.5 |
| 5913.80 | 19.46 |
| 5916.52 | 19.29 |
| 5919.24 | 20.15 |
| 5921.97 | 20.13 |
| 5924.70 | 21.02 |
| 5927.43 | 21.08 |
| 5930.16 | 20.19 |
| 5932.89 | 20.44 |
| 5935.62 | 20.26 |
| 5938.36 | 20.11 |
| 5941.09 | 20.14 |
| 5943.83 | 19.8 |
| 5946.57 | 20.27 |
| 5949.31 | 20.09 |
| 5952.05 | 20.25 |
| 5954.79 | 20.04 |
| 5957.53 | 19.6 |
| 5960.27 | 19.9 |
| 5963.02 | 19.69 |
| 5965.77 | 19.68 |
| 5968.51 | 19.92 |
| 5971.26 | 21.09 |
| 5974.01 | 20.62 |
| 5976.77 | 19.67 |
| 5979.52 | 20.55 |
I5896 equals 3.2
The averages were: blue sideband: 20.1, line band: 18.6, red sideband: 20.3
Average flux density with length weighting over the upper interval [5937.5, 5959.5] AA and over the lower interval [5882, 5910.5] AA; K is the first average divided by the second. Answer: 1.11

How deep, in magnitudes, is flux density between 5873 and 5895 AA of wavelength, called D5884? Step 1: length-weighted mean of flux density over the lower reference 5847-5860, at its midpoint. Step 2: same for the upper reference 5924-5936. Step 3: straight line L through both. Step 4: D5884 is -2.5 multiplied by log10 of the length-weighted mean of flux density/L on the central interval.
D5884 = 0.10 mag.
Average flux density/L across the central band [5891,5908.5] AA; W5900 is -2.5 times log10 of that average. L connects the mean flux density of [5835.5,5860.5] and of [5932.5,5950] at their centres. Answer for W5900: 0.15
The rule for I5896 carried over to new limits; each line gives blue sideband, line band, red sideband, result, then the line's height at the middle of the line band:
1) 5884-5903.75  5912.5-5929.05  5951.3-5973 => -1.7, 18.3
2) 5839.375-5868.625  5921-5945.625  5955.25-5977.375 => -0.2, 20.2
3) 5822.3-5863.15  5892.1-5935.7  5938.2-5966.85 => 1.9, 20.3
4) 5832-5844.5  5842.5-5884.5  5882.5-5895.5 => -2.5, 19.2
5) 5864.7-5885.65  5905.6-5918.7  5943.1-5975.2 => 0.2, 20.1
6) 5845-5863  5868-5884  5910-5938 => 0.0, 20.2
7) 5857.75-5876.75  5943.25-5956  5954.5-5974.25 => 0.0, 20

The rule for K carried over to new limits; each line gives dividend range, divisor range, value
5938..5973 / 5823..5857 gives 0.95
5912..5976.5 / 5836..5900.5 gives 1.03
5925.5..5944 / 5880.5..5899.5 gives 1.20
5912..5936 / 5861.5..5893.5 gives 1.06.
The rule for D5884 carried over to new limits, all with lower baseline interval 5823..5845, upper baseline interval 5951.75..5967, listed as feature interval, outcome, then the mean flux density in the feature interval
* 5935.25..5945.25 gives 0.001 mag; 20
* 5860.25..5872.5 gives 0.056 mag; 19.9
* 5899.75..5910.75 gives 0.024 mag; 20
